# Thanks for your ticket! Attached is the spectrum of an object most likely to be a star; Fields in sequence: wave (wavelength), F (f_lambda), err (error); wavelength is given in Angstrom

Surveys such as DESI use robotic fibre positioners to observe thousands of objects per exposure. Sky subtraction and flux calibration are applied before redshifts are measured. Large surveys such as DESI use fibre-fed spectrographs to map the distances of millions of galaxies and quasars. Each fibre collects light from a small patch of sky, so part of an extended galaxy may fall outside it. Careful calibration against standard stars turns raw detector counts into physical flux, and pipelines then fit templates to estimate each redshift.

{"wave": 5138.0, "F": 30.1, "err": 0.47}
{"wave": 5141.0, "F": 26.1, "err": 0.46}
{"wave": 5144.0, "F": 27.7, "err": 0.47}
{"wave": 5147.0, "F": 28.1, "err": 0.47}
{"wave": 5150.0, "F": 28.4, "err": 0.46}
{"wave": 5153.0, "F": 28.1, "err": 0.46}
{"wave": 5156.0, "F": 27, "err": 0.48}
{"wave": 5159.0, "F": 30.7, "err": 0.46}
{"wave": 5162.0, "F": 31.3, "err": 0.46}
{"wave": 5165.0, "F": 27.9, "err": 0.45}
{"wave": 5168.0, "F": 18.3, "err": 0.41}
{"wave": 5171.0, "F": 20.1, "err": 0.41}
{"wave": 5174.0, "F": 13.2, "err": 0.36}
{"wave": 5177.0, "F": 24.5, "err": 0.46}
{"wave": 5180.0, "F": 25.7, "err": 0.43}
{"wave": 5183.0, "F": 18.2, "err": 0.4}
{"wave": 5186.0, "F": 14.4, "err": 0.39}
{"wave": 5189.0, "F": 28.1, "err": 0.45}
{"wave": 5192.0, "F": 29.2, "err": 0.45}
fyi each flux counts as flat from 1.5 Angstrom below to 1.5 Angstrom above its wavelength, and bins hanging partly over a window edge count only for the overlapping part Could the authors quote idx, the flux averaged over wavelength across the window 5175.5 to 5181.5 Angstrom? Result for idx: 25.1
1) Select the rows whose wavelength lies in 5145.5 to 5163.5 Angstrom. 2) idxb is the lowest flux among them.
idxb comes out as 27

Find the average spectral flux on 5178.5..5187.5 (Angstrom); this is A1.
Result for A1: 19.4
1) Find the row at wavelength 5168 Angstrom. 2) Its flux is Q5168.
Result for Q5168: 18.3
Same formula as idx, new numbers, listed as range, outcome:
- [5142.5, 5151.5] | 28.1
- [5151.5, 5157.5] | 27.6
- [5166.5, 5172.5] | 19.2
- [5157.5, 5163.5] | 31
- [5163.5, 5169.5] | 23.1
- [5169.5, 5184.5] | 20.3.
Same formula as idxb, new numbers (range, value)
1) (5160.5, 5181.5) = 13.2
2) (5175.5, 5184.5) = 18.2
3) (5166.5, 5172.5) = 18.3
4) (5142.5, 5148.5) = 27.7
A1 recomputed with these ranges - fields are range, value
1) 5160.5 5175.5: 22.2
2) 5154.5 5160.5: 28.8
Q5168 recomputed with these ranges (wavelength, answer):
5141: 26.1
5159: 30.7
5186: 14.4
